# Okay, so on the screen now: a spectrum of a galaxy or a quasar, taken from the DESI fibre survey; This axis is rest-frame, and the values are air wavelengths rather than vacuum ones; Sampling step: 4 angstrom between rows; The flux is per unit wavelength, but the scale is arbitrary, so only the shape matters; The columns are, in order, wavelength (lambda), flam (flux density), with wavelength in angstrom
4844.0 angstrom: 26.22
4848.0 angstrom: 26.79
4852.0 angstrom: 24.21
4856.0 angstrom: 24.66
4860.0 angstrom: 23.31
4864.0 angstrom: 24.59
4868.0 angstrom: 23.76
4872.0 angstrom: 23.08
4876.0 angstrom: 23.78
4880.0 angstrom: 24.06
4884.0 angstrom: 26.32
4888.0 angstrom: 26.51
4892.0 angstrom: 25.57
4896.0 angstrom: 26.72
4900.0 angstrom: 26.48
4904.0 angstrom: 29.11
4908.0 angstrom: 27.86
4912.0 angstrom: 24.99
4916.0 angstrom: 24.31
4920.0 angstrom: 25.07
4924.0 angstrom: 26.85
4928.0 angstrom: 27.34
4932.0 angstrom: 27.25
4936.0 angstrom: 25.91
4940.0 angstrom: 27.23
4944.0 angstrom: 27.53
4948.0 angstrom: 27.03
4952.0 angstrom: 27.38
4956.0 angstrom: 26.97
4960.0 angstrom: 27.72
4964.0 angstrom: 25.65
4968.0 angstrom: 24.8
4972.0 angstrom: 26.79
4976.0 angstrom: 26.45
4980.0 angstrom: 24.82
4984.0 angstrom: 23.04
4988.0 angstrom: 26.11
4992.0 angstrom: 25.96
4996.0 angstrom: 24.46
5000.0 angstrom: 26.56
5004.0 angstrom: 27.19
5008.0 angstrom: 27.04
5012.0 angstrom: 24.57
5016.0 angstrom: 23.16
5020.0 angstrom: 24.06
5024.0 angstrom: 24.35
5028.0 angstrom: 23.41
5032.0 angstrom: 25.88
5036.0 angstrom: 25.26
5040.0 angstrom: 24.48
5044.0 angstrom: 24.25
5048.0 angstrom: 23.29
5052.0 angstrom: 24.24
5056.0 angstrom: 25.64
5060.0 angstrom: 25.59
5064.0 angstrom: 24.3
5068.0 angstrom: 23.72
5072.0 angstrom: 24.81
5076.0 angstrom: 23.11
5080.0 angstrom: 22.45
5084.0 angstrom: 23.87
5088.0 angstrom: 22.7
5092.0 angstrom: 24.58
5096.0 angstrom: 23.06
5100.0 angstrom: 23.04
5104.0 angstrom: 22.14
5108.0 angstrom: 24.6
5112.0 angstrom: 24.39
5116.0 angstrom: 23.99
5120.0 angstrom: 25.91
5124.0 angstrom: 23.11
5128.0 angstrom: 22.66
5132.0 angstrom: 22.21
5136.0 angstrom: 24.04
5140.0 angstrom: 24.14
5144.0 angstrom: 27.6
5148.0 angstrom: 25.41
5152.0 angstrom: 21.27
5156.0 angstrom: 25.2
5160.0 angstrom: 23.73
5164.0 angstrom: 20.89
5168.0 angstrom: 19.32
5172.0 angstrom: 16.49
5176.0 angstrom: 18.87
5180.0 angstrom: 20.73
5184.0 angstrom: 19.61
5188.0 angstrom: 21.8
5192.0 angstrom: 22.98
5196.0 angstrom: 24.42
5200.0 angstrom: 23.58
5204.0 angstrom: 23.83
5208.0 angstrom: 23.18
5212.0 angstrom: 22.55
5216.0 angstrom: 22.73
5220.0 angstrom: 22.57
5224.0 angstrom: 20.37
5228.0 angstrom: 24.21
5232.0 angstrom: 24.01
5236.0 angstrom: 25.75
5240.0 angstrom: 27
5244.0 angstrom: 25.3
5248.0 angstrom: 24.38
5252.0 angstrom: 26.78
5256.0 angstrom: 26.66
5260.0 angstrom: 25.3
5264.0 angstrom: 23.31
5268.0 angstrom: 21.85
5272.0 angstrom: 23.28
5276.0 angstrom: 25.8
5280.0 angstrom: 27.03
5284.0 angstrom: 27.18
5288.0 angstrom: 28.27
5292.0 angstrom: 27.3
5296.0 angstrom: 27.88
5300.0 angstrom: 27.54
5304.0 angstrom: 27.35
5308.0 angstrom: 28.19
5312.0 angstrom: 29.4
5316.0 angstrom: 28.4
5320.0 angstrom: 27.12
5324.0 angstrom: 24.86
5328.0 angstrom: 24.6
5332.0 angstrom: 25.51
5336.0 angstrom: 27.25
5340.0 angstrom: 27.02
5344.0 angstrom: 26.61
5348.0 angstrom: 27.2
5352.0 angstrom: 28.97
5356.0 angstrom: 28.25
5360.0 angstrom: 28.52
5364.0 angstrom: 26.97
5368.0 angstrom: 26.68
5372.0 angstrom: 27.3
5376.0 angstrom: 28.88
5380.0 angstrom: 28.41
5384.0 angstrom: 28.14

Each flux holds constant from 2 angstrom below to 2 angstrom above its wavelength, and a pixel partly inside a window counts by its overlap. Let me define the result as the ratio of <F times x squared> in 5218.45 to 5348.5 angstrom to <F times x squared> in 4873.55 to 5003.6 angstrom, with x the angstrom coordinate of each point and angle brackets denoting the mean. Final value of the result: 1.14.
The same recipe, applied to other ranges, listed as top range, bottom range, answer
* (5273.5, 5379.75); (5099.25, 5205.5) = 1.28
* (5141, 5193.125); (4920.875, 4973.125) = 0.89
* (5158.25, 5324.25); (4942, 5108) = 1.07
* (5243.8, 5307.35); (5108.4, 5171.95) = 1.17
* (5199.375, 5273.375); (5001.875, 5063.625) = 1.05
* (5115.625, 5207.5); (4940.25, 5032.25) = 0.94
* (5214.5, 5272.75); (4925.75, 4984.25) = 1.03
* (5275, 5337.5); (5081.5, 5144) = 1.23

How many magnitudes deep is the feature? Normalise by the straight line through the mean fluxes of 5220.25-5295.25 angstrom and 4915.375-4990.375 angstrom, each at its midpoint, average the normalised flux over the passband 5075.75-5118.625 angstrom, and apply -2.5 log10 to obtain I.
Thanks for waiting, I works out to 0.10 mag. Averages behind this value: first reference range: 26.3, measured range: 23.5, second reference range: 25.2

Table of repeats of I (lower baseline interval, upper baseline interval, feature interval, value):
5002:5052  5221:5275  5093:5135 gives 0.05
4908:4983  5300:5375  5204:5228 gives 0.19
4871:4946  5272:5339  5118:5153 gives 0.11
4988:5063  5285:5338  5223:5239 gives 0.11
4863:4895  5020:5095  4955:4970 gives -0.07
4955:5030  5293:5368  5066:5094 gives 0.10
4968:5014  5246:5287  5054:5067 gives 0.02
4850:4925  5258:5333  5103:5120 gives 0.08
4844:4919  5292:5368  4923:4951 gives -0.06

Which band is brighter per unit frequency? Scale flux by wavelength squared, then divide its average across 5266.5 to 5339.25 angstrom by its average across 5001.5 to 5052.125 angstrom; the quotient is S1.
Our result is 1.2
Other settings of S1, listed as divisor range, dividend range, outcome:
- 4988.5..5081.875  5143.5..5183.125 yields 0.92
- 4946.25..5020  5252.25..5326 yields 1.16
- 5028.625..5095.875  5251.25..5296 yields 1.16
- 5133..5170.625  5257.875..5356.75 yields 1.21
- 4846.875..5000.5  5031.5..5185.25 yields 0.97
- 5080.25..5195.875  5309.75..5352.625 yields 1.27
